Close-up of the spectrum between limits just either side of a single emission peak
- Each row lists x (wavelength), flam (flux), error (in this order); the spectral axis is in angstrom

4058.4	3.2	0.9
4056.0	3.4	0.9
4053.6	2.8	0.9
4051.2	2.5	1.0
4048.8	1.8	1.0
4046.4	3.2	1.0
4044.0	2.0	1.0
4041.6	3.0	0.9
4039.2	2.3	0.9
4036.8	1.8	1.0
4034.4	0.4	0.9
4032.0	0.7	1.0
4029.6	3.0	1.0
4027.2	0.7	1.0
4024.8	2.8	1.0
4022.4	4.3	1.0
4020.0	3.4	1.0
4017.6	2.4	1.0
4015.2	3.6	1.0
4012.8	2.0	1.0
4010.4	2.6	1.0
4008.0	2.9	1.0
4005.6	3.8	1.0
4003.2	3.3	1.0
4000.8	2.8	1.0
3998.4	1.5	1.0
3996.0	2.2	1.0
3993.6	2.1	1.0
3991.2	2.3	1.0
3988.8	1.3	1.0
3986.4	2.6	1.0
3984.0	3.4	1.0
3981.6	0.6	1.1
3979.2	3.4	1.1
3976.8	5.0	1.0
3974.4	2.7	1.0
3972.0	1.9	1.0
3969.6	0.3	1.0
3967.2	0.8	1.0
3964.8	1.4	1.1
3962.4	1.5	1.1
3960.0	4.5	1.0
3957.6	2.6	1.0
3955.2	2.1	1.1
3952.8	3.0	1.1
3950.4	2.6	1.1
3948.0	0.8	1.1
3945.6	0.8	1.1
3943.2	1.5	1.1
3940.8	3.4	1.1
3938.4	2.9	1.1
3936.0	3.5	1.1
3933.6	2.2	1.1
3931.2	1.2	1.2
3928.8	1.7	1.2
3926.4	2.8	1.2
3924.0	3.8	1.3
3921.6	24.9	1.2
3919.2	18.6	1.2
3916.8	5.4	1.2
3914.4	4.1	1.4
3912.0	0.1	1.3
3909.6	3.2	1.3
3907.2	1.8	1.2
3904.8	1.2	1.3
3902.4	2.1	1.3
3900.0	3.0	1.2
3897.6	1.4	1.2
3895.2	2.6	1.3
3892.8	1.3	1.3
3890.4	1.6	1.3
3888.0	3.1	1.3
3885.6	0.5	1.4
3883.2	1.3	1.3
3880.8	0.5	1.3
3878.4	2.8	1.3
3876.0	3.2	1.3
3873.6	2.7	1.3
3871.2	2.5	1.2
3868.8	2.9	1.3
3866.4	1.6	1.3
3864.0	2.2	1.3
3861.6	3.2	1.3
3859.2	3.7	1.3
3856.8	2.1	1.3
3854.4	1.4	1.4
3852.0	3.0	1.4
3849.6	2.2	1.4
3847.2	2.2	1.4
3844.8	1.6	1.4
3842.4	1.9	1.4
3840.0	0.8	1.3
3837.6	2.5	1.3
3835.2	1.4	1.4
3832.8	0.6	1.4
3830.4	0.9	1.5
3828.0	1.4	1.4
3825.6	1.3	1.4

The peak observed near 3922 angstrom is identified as [O II]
